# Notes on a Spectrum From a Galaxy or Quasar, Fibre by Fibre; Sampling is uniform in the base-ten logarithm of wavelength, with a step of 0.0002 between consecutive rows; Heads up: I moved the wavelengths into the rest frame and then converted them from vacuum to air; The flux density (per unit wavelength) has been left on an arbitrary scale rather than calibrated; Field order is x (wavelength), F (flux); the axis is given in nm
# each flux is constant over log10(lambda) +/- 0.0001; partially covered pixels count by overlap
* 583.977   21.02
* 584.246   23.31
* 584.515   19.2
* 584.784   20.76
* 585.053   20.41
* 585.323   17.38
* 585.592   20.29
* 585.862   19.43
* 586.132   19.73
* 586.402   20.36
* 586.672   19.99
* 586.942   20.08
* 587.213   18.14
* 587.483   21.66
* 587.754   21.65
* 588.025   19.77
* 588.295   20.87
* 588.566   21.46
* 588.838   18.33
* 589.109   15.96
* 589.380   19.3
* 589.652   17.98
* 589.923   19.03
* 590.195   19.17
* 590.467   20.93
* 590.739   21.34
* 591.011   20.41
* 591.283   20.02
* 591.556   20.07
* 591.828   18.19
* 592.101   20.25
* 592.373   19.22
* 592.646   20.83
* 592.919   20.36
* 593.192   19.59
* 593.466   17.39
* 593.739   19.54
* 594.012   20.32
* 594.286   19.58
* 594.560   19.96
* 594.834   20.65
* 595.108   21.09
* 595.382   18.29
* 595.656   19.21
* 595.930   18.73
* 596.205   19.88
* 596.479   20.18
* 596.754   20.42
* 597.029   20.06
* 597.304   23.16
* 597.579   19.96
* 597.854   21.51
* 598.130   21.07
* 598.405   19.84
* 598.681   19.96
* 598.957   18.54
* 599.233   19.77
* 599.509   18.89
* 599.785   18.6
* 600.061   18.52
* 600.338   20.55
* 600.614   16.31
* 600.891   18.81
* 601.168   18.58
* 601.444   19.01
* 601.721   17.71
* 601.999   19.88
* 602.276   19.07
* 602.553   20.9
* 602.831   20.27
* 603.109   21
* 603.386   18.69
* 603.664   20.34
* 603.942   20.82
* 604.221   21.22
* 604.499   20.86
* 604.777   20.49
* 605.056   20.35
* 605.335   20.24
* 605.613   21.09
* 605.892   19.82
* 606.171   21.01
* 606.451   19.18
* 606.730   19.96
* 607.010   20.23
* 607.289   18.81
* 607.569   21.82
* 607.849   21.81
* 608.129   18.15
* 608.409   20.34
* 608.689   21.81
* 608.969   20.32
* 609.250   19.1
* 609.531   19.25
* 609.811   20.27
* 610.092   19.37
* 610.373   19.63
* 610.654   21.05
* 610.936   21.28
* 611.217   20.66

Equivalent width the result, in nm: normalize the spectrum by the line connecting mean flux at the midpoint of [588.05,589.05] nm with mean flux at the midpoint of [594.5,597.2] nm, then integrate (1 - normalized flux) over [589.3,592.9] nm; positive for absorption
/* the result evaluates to 0.02 nm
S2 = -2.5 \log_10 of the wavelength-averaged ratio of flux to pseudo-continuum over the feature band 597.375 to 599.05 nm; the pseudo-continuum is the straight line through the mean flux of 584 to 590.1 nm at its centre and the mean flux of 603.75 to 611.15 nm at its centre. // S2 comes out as -0.01 mag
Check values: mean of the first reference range 19.8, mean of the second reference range 20.3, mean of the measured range 20.3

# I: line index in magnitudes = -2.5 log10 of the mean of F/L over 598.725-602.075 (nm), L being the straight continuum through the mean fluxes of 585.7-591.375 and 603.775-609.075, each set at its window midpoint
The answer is 0.08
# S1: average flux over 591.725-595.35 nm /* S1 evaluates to 19.7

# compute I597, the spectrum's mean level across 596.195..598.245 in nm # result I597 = 20.8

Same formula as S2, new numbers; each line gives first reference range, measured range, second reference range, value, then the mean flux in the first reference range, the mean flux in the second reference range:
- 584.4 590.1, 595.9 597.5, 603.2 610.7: -0.03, 19.6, 20.2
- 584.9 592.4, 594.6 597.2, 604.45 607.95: 0.01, 19.7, 20.4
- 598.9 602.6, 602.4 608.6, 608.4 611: -0.04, 18.9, 20.2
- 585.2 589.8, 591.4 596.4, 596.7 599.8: 0.02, 19.6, 20.2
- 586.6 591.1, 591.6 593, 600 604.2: -0.01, 19.8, 19.4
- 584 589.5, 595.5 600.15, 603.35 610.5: 0.01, 19.9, 20.2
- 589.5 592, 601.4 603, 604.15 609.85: 0.03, 19.7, 20.3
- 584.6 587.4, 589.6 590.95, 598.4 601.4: -0.02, 19.7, 18.9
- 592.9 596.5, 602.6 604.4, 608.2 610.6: -0.03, 19.6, 20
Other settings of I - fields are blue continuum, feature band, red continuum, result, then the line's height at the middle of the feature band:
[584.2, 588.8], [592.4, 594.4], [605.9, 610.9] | 0.03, 20.2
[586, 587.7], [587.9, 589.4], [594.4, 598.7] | 0.05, 20.1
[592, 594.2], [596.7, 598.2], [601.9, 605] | -0.06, 20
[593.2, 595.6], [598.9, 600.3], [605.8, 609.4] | 0.05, 19.8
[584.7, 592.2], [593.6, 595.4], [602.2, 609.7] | -0.01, 19.9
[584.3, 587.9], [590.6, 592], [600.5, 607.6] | 0.00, 20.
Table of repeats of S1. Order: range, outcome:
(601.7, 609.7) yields 20.2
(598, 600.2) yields 19.4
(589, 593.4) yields 19.5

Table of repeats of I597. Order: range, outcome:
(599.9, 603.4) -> 19.2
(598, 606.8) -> 19.7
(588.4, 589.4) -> 18.8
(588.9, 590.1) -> 18.1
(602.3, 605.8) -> 20.5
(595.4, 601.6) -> 19.6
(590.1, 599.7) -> 19.9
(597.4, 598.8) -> 20.6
